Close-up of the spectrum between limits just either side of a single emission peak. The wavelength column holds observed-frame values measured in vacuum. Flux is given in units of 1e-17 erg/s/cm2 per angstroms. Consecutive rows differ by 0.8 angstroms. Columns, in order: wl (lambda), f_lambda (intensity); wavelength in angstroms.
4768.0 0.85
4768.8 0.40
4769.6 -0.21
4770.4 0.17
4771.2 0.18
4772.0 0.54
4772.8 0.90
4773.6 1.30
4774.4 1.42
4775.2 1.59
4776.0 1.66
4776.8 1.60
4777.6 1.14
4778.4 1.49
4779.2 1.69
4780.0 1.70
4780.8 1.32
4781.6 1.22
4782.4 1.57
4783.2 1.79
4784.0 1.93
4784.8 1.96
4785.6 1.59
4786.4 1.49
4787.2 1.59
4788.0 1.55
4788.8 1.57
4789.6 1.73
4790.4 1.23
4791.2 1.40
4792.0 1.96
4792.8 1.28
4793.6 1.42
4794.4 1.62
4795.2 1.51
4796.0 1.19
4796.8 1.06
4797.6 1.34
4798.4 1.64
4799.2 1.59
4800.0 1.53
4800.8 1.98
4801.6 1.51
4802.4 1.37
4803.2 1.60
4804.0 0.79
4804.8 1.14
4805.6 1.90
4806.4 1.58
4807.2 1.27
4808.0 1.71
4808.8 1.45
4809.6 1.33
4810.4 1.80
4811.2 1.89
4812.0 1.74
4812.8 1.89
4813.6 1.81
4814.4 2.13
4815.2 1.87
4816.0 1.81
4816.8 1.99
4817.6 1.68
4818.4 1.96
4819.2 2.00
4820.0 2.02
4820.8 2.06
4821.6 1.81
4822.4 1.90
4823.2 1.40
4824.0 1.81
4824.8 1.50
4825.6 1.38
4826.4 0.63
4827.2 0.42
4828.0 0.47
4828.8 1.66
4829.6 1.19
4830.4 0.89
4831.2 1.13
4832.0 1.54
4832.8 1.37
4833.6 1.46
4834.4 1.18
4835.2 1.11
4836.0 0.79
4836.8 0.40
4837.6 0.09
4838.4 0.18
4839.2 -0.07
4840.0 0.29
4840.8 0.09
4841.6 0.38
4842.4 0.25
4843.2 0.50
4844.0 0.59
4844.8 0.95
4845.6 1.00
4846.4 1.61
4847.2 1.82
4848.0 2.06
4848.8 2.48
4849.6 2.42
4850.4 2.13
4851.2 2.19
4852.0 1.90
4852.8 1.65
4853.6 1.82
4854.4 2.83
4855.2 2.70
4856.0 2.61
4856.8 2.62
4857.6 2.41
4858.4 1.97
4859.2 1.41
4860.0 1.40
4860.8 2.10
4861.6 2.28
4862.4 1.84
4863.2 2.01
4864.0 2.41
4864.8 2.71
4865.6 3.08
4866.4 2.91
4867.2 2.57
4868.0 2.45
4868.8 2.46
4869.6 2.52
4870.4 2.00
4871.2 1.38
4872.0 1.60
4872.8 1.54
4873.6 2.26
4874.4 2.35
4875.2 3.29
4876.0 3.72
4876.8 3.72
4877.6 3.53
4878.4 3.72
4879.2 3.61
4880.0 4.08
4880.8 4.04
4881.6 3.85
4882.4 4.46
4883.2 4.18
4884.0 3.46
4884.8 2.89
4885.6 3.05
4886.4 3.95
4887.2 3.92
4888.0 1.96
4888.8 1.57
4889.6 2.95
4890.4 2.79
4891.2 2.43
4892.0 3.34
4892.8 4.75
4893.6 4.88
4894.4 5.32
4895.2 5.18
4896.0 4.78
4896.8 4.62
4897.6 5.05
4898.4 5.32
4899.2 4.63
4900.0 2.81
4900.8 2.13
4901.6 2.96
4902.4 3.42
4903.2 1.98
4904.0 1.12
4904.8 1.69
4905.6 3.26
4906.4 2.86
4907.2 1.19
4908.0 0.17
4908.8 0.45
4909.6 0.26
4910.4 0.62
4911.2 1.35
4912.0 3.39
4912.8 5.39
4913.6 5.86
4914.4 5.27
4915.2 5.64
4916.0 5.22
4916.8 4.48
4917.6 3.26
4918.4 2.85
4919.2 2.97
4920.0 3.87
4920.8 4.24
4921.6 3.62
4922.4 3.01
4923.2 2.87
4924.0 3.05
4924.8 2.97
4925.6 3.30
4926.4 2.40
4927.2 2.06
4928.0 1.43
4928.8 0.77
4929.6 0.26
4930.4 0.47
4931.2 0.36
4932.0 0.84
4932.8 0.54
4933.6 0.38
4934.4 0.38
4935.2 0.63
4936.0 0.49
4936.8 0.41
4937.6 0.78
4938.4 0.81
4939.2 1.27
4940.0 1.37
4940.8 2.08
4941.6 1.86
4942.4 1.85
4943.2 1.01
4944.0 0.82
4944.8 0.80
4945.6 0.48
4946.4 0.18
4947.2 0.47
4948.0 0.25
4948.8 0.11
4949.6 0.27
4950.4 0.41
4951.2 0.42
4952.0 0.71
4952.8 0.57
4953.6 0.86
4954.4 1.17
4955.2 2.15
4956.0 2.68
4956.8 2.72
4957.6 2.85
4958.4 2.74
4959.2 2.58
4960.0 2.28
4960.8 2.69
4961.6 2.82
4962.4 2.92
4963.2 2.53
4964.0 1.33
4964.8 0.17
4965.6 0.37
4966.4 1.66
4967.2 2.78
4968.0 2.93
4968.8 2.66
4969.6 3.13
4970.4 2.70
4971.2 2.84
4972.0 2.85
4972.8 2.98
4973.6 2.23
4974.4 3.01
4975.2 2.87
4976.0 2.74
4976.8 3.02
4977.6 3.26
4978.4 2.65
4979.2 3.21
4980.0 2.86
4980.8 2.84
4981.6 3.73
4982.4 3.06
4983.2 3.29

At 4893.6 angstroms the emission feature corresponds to Lyman alpha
